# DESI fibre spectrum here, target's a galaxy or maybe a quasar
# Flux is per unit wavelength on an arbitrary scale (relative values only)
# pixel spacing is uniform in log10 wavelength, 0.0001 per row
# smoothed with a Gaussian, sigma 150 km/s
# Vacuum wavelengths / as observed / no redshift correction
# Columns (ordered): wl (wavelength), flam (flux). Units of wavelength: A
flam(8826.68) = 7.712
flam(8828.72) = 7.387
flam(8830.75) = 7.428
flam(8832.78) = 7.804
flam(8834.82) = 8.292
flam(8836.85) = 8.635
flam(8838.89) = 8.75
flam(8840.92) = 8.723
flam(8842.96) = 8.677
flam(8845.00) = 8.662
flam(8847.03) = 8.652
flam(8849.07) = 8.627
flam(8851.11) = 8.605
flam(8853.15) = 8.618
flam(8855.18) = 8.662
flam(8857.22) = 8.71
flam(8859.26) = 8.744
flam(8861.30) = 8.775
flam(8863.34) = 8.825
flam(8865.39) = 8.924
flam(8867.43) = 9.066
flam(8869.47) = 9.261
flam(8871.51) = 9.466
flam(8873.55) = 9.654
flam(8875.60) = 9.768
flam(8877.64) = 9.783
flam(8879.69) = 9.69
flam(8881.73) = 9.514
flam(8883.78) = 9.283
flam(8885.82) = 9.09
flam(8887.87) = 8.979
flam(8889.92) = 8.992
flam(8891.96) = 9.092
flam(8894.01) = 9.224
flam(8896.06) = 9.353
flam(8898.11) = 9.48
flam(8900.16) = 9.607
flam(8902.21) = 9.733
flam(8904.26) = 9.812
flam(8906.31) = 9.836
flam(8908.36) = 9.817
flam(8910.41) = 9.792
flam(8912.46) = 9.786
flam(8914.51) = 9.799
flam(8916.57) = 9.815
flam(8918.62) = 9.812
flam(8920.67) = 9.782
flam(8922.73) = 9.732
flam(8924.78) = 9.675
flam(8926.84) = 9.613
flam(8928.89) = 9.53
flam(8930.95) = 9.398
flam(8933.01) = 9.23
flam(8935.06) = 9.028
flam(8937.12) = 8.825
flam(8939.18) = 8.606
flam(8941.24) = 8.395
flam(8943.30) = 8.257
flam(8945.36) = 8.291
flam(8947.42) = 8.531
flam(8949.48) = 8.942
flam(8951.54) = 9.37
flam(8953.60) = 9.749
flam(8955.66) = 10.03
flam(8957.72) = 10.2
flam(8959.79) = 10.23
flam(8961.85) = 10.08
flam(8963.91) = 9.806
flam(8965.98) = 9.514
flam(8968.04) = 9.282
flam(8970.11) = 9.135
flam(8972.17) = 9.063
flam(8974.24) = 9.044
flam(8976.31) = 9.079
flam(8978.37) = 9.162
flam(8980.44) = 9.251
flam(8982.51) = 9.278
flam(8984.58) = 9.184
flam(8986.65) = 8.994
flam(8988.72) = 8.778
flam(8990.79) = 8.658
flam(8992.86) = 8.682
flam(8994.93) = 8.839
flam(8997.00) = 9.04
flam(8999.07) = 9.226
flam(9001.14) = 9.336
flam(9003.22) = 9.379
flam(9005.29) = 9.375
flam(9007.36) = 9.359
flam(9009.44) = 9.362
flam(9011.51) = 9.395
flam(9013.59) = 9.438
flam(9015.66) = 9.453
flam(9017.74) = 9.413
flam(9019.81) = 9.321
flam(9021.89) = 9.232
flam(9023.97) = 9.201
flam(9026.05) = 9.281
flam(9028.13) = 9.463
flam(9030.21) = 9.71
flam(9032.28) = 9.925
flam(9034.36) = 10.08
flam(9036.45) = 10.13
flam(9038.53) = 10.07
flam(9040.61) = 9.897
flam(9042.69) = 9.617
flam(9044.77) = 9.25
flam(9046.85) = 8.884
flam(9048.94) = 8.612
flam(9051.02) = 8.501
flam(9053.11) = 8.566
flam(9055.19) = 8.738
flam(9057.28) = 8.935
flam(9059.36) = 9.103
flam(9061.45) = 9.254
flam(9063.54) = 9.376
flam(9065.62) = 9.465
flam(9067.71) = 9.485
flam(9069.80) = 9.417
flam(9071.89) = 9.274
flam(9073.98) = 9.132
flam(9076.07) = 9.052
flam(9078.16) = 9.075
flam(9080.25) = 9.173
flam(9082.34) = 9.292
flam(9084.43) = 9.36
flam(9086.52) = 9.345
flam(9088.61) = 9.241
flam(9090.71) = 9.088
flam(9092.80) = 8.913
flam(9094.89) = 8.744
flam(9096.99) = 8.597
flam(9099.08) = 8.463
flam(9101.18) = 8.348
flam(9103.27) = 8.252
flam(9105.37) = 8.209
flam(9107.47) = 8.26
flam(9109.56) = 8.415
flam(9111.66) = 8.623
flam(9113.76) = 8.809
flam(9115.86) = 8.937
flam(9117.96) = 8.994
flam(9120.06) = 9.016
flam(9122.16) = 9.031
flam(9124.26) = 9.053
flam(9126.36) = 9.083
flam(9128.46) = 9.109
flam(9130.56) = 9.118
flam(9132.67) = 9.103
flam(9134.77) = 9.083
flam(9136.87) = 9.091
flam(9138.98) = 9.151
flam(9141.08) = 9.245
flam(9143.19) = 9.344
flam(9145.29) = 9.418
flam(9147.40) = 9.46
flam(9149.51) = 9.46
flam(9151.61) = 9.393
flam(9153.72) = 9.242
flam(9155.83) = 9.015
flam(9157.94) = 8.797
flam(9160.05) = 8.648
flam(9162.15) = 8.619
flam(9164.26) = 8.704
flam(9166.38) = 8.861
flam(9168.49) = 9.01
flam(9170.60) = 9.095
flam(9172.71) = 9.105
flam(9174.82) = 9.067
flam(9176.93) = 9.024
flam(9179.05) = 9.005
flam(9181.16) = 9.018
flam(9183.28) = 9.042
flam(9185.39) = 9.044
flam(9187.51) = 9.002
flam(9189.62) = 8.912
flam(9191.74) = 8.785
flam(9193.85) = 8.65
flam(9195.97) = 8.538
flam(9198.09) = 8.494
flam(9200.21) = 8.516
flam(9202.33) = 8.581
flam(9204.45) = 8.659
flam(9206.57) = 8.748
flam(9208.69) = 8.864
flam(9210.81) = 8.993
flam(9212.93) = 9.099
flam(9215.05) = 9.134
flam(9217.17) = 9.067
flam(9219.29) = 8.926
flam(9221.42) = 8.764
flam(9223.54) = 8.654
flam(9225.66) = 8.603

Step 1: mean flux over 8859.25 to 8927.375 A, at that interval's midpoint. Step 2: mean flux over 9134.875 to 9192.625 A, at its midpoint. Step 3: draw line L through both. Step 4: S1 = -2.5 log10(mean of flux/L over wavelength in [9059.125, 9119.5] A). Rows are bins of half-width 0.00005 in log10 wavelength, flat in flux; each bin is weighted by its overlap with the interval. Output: 0.03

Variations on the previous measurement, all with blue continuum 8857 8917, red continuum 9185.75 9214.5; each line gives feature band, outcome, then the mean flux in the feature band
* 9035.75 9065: -0.02 mag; 9.2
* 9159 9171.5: 0.00 mag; 8.82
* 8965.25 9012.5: 0.01 mag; 9.15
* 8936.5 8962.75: 0.01 mag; 9.19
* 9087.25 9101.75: 0.02 mag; 8.8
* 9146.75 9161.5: -0.03 mag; 9.13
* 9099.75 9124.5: 0.04 mag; 8.65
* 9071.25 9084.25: -0.02 mag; 9.18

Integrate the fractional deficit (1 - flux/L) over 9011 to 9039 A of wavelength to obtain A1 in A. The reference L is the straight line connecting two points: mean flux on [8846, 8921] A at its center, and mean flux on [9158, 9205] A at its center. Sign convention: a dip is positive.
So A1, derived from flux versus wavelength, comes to -1.5 A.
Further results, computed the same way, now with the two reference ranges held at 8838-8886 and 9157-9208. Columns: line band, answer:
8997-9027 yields -1.3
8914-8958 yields -1.5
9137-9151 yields -0.8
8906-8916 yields -0.9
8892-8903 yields -0.5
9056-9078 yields -0.8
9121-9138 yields -0.4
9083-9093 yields -0.4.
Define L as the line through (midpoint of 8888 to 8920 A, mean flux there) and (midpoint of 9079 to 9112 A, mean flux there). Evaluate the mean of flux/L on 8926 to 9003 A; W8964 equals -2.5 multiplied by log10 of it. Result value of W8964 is 0.02 mag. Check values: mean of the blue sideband 9.58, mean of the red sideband 8.78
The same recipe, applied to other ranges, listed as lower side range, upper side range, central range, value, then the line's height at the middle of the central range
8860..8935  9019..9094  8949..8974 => -0.03 mag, 9.39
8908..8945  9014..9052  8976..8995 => 0.05 mag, 9.41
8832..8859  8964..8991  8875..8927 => -0.09 mag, 8.82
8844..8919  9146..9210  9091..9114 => 0.06 mag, 9.01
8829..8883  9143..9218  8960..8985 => -0.06 mag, 8.88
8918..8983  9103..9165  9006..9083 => -0.02 mag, 9.13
